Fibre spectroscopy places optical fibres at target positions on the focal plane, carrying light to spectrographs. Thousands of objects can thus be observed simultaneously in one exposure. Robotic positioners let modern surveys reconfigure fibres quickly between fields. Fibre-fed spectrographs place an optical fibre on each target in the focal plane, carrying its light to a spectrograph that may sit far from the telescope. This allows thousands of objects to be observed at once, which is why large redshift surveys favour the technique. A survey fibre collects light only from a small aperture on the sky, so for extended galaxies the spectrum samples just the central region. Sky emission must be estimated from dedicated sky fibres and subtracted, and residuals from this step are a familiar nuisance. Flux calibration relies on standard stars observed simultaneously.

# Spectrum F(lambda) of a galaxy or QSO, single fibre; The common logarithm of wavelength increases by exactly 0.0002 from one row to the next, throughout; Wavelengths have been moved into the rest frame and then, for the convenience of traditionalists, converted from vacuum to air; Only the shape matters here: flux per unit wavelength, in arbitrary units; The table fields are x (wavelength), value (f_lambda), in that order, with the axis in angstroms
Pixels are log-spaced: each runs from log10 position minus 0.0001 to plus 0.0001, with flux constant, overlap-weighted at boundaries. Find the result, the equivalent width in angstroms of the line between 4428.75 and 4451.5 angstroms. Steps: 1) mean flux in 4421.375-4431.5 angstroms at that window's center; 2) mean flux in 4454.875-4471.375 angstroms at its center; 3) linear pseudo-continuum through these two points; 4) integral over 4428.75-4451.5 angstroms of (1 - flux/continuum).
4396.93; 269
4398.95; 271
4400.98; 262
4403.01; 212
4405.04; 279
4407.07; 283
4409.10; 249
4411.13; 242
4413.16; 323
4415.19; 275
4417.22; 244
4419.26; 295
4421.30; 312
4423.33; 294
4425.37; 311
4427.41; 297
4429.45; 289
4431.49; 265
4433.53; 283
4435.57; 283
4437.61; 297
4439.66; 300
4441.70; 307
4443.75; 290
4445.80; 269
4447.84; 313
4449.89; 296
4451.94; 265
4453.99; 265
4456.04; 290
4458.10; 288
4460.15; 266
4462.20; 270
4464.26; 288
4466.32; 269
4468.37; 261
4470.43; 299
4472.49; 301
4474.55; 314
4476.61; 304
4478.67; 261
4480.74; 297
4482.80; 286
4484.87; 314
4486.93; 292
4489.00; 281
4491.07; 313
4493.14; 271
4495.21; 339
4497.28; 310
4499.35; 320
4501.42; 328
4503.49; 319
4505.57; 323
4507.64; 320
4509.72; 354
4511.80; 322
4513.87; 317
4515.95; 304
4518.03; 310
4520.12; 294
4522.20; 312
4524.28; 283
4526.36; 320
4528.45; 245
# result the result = 0.0 angstroms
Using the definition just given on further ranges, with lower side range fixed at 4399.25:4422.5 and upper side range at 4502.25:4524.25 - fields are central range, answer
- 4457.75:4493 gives 1.3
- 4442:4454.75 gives 0.1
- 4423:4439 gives -0.6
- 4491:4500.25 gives -0.1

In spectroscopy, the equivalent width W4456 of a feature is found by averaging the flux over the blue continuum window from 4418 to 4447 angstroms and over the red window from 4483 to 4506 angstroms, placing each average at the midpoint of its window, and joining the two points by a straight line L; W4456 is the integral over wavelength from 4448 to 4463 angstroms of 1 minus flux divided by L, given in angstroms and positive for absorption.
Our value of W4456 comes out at 0.95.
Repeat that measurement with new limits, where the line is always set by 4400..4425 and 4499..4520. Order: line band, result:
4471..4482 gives 0.3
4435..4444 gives -0.3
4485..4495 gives 0.5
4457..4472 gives 1.0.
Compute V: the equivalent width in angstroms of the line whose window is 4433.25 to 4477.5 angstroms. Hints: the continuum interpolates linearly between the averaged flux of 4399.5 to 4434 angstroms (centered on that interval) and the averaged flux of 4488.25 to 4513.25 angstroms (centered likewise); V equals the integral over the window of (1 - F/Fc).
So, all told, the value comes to 1.2 angstroms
